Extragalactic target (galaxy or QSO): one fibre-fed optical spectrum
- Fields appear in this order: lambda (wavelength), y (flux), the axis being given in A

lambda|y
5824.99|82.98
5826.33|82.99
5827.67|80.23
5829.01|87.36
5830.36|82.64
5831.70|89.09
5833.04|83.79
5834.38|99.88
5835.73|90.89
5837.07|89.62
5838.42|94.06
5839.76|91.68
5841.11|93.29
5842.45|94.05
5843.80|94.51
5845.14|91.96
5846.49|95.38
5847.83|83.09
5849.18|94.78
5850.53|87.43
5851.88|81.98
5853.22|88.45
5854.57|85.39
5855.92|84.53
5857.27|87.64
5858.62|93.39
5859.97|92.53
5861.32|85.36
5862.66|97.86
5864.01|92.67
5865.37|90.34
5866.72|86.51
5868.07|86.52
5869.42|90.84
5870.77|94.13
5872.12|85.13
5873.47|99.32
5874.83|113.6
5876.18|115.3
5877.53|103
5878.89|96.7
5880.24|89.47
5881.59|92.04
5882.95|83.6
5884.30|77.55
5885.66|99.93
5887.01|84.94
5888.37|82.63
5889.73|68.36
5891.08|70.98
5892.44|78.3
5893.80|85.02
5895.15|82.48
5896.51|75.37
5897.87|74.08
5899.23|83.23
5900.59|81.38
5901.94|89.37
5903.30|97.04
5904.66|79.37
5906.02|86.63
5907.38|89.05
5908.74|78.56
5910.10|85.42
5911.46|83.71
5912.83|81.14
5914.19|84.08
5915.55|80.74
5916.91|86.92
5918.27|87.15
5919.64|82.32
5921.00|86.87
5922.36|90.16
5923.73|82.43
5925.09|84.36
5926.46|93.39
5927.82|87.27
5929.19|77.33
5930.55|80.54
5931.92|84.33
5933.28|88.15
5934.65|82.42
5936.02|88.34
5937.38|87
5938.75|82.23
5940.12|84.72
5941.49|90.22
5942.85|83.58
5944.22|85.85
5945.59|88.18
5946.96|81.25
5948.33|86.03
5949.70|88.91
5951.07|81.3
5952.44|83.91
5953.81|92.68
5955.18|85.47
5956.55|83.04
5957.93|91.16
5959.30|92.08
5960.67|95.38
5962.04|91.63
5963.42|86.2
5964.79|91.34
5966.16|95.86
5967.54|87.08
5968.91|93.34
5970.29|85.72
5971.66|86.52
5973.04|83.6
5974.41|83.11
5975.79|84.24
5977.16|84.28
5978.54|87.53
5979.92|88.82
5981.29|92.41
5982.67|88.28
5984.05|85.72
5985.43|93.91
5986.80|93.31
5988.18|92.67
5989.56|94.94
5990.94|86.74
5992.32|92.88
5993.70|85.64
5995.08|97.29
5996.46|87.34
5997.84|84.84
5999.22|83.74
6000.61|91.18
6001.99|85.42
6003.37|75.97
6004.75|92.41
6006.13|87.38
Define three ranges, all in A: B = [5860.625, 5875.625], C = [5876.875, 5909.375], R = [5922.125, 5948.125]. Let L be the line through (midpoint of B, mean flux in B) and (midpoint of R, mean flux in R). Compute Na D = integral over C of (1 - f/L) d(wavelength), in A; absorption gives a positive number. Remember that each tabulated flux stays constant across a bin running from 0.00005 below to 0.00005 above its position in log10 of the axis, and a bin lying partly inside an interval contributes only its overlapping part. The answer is 2.0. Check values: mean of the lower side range 93.1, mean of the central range 84.5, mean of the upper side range 85.3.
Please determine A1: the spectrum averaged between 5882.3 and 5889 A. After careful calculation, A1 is 85.8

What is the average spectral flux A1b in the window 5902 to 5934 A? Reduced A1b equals 85.2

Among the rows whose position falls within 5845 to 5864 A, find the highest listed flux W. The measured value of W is 97.86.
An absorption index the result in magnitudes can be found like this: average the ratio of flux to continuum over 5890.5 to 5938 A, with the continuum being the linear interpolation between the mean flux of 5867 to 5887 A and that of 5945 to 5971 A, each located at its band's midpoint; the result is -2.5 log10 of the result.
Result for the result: 0.10 mag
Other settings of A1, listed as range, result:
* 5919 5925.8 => 85.3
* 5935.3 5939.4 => 85.9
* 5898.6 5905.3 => 86.2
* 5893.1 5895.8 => 83.9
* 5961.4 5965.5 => 89.7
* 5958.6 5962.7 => 93.2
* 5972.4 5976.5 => 83.8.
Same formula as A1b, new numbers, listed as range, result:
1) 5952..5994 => 89.1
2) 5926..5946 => 85.5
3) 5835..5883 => 92.3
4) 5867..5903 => 87.9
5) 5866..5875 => 92.6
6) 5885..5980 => 85.4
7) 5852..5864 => 89.3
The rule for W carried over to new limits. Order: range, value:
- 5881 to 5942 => 99.93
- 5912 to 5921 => 87.15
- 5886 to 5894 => 85.02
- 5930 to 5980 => 95.86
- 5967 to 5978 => 93.34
